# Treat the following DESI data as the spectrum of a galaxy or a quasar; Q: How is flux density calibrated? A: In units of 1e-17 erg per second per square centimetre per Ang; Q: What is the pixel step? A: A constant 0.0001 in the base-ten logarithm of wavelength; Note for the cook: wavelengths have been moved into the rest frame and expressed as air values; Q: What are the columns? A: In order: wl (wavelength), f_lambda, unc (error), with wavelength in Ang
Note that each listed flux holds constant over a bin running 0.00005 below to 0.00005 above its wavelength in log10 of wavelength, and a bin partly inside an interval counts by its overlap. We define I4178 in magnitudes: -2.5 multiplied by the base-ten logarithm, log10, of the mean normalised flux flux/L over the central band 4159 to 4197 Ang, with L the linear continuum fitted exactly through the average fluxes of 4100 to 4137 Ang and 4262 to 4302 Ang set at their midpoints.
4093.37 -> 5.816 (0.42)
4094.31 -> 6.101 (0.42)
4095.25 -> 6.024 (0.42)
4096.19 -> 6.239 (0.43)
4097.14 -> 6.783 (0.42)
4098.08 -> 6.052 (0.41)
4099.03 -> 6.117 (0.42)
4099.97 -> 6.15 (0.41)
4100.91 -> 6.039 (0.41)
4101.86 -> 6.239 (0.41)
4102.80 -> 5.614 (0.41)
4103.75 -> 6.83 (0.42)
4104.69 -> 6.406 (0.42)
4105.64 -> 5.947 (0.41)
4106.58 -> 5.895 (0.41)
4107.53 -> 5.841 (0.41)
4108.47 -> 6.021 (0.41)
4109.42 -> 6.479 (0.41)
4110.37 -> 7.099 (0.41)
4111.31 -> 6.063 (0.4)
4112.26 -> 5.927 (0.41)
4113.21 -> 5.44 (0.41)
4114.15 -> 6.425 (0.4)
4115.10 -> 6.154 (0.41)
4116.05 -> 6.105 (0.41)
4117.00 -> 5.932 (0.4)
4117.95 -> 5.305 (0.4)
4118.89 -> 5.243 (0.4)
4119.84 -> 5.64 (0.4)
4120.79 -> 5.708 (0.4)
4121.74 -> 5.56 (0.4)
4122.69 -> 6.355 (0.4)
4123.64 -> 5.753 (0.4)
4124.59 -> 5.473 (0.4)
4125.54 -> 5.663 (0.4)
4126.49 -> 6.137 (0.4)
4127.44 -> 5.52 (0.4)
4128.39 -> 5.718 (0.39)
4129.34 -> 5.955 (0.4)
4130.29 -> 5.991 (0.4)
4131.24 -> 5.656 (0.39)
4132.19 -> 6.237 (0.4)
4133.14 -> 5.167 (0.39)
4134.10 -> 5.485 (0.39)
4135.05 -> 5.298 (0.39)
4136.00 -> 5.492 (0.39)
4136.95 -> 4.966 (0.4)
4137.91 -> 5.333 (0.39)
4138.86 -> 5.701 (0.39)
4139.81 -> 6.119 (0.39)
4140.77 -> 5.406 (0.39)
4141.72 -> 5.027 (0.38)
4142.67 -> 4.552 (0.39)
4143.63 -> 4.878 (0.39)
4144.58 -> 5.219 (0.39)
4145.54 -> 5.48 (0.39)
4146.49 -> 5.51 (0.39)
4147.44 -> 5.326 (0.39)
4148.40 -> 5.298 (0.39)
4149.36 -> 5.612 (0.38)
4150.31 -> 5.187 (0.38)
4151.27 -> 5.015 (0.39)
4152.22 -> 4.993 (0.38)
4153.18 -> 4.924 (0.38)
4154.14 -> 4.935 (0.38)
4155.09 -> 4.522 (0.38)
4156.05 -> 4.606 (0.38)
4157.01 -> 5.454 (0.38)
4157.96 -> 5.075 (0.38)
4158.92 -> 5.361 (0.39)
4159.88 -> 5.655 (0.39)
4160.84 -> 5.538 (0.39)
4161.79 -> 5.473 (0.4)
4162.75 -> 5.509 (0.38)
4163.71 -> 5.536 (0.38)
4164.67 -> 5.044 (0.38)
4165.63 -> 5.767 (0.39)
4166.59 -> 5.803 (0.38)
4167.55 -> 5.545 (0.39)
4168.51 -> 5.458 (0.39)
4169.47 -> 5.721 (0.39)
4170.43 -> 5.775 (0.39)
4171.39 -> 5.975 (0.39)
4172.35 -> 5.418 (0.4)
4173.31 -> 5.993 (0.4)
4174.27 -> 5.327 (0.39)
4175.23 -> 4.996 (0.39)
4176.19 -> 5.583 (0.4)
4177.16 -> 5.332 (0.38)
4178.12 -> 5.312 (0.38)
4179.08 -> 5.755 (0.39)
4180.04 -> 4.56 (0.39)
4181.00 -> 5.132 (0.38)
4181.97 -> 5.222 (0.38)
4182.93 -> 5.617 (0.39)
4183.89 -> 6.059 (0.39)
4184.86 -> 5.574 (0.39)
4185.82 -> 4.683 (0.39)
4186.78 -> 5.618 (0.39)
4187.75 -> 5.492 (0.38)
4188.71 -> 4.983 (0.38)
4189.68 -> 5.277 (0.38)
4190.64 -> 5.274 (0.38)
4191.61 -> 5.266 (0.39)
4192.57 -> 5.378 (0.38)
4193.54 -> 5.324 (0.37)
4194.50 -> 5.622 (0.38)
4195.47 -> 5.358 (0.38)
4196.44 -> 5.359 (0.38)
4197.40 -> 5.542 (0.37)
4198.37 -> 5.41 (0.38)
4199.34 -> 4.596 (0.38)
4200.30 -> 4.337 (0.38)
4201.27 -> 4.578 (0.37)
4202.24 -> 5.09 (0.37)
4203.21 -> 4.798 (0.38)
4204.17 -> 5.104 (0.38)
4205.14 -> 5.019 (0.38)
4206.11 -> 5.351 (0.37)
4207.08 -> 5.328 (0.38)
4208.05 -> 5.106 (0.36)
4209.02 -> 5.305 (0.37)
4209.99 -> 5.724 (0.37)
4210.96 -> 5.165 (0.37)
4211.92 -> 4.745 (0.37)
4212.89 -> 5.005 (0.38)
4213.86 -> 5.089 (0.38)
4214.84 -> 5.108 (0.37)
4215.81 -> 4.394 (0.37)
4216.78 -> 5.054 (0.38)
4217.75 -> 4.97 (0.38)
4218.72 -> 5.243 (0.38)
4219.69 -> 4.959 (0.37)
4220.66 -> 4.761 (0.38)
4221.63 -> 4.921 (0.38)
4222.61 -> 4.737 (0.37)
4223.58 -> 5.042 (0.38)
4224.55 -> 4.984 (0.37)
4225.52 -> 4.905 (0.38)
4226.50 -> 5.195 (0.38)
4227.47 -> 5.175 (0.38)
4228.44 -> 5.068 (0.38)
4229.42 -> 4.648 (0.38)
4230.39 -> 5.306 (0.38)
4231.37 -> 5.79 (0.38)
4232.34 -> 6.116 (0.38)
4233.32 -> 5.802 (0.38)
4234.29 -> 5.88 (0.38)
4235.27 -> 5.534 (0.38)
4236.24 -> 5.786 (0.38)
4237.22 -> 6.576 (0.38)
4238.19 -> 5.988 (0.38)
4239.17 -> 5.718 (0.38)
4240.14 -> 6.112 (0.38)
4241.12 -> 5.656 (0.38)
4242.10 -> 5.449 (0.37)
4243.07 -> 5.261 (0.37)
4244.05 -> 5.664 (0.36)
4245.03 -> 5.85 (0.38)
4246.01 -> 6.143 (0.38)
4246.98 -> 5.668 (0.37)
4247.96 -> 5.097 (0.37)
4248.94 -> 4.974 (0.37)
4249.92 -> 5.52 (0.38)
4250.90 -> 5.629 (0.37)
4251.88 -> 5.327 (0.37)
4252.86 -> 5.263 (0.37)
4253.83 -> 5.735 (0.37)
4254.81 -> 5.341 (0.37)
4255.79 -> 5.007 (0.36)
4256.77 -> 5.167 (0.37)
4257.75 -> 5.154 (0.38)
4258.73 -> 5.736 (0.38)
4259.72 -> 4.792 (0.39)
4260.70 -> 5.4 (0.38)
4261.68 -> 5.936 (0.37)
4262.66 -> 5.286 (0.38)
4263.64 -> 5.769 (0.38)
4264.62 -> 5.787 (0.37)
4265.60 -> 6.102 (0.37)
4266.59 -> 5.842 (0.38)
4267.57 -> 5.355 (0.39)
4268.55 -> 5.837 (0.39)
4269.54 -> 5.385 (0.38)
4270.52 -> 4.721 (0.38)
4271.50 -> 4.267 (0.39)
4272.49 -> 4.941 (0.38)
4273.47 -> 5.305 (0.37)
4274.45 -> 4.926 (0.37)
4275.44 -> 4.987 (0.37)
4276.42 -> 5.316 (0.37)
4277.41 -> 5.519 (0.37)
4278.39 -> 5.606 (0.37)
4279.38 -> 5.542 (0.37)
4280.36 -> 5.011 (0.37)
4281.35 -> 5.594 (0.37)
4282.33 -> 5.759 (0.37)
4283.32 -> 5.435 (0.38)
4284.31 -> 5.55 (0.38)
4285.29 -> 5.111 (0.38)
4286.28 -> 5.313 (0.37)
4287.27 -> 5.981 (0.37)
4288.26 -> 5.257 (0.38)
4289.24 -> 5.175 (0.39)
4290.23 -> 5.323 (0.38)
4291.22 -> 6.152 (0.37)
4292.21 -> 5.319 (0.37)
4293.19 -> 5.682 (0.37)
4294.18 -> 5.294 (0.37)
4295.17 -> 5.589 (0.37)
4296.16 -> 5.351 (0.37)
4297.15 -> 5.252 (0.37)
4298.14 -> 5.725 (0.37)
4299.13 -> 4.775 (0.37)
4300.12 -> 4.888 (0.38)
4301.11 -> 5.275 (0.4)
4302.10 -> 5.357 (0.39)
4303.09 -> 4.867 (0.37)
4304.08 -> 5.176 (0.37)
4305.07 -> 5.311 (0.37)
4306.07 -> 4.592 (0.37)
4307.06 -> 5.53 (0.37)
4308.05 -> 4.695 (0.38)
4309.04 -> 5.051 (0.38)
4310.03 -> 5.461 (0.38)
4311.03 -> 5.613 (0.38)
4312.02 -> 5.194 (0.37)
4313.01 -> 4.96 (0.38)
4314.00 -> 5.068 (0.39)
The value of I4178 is 0.05 mag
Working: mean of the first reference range 5.88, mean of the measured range 5.44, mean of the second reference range 5.39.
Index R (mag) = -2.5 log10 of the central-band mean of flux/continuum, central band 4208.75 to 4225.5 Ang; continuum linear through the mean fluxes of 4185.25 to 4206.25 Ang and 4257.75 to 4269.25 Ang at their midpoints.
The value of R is 0.06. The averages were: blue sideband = 5.16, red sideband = 5.59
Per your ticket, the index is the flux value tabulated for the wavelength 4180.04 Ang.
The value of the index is 4.56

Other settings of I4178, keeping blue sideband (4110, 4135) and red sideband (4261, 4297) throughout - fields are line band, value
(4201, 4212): 0.10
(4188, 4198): 0.06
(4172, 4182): 0.07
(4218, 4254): 0.02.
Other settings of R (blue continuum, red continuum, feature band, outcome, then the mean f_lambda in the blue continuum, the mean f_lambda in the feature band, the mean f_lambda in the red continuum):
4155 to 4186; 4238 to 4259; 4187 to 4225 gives 0.075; 5.42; 5.1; 5.51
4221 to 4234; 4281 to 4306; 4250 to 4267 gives -0.041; 5.21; 5.49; 5.36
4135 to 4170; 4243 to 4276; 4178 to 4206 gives 0.024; 5.31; 5.22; 5.39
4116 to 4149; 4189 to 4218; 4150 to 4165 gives 0.044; 5.54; 5.18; 5.12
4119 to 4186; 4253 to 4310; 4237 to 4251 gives -0.060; 5.44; 5.67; 5.34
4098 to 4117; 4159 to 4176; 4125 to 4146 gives 0.071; 6.14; 5.5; 5.56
